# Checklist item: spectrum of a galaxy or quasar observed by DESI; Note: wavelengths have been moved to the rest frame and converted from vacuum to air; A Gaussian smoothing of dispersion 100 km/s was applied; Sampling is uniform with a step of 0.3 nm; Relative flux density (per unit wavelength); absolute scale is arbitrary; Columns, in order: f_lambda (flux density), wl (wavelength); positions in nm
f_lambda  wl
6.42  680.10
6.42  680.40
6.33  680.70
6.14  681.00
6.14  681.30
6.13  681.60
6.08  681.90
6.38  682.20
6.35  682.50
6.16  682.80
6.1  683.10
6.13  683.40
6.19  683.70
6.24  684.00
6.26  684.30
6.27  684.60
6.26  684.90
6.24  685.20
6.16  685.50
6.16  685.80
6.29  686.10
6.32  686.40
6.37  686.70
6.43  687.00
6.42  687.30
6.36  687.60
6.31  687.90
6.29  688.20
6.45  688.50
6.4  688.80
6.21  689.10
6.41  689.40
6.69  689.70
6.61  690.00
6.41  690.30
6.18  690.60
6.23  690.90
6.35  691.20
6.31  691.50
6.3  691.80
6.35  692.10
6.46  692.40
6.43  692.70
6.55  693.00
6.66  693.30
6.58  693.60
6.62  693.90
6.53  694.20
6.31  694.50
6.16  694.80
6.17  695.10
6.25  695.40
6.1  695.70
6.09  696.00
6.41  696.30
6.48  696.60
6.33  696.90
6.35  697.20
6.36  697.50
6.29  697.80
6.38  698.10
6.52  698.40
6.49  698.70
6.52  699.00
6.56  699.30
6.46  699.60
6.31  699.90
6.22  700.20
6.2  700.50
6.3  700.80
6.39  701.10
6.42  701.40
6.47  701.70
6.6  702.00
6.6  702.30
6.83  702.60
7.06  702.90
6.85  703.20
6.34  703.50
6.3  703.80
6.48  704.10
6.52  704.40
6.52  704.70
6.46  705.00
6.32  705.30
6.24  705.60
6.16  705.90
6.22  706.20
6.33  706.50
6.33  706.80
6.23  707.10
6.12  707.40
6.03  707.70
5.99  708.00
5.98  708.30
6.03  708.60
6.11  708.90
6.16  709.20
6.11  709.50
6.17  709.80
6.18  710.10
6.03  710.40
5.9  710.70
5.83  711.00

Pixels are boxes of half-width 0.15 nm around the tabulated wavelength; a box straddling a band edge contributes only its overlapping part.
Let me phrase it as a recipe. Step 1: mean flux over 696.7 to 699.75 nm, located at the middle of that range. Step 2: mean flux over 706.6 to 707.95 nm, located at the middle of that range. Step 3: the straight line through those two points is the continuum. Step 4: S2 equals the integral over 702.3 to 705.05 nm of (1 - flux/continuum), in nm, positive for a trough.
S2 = -0.144 nm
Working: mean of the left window 6.43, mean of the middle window 6.6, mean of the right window 6.17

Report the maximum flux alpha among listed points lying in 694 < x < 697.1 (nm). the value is 6.53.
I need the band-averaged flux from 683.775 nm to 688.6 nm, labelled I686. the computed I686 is 6.3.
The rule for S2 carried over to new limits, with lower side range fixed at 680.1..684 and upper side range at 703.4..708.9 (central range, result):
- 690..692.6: -0.05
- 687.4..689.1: -0.03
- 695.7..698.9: -0.06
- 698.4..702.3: -0.11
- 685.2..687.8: -0.03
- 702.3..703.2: -0.09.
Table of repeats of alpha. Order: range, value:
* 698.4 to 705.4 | 7.06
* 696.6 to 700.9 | 6.56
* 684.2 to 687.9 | 6.43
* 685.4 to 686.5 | 6.32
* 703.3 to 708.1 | 6.52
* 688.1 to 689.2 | 6.45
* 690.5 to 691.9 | 6.35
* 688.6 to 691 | 6.69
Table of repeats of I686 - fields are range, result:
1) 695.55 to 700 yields 6.38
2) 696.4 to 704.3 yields 6.47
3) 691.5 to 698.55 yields 6.38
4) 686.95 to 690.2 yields 6.42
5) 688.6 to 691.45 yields 6.39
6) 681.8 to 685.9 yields 6.22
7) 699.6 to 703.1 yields 6.49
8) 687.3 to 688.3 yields 6.34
